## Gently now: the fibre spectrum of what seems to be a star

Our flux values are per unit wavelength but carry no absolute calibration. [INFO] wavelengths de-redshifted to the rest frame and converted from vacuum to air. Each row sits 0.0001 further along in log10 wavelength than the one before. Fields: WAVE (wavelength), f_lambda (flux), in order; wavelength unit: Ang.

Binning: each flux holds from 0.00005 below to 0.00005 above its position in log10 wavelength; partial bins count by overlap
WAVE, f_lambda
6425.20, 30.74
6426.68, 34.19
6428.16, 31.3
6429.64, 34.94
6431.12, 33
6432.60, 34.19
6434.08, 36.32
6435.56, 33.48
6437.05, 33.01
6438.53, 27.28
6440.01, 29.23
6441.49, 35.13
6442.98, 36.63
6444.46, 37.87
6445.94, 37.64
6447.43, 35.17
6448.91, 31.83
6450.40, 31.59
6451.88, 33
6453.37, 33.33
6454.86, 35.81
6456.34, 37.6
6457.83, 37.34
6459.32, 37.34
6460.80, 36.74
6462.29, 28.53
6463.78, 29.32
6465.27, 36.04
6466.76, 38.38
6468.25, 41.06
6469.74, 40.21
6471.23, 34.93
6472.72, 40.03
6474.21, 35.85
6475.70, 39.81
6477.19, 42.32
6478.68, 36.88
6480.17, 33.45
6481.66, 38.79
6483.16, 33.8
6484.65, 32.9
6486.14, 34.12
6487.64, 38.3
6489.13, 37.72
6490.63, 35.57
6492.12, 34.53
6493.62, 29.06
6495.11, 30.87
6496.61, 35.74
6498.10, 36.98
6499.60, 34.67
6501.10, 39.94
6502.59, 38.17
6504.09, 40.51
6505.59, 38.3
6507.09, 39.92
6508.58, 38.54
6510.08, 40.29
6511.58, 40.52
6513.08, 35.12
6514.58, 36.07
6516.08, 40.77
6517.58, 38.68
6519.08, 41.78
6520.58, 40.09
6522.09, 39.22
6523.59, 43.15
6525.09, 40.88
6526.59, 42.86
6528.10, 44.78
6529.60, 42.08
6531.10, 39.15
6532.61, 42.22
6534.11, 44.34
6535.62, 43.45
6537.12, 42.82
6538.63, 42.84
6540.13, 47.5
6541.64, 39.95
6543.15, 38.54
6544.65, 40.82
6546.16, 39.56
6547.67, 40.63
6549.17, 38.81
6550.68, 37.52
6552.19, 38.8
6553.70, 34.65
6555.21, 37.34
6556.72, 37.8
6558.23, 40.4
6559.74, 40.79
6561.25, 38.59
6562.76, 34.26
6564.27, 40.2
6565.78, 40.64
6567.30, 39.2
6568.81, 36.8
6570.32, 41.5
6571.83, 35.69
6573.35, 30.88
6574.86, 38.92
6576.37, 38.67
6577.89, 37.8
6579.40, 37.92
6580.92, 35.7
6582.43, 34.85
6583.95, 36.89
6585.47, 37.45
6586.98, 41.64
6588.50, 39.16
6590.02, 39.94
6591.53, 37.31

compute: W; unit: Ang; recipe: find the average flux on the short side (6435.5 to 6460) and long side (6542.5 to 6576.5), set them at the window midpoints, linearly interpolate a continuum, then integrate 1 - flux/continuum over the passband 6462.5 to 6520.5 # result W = -1.9 Ang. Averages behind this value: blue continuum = 34.3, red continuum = 38.3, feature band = 37.1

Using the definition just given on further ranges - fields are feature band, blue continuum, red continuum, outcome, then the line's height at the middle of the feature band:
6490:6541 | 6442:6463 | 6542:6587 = -3.7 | 36.7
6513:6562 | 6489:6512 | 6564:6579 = -3.9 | 37.4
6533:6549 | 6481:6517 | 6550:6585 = -2.0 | 37.3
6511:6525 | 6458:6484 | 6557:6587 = -0.9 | 37.2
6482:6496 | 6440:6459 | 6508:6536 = 1.4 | 38.1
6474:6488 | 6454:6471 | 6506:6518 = 0.2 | 37.1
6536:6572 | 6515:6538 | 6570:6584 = -0.5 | 39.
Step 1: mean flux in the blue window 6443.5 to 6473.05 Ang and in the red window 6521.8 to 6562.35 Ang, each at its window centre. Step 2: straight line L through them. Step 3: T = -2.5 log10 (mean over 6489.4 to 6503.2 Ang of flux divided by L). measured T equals 0.08 mag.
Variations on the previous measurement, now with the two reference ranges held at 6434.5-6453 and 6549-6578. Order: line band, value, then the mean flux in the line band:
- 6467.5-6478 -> -0.13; 39.2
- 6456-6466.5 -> -0.02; 34.7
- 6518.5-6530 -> -0.15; 41.8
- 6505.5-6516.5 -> -0.08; 38.7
